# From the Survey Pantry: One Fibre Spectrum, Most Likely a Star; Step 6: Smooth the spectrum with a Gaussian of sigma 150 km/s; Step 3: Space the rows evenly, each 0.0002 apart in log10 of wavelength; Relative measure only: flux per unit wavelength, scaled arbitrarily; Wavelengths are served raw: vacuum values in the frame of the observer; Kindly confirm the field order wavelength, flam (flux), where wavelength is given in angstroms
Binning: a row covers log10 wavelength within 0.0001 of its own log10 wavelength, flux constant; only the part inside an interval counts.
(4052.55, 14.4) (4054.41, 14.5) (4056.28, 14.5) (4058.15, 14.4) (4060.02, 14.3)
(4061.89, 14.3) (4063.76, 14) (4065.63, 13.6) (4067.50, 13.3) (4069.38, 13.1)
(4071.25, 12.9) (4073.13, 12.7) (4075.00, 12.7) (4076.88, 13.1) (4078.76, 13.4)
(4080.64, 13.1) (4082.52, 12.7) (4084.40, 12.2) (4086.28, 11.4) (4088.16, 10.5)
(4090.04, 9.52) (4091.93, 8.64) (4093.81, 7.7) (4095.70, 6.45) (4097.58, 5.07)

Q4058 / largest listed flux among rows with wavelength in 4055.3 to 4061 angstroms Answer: 14.5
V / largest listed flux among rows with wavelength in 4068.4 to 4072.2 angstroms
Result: 13.1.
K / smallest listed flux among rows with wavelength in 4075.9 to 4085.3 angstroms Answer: 12.2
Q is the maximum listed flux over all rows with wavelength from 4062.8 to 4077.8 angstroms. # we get 14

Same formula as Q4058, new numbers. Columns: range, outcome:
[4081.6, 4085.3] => 12.7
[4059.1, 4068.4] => 14.3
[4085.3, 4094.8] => 11.4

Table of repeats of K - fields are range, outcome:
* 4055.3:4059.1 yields 14.4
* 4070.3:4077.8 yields 12.7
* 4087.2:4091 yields 9.52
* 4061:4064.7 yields 14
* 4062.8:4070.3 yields 13.1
